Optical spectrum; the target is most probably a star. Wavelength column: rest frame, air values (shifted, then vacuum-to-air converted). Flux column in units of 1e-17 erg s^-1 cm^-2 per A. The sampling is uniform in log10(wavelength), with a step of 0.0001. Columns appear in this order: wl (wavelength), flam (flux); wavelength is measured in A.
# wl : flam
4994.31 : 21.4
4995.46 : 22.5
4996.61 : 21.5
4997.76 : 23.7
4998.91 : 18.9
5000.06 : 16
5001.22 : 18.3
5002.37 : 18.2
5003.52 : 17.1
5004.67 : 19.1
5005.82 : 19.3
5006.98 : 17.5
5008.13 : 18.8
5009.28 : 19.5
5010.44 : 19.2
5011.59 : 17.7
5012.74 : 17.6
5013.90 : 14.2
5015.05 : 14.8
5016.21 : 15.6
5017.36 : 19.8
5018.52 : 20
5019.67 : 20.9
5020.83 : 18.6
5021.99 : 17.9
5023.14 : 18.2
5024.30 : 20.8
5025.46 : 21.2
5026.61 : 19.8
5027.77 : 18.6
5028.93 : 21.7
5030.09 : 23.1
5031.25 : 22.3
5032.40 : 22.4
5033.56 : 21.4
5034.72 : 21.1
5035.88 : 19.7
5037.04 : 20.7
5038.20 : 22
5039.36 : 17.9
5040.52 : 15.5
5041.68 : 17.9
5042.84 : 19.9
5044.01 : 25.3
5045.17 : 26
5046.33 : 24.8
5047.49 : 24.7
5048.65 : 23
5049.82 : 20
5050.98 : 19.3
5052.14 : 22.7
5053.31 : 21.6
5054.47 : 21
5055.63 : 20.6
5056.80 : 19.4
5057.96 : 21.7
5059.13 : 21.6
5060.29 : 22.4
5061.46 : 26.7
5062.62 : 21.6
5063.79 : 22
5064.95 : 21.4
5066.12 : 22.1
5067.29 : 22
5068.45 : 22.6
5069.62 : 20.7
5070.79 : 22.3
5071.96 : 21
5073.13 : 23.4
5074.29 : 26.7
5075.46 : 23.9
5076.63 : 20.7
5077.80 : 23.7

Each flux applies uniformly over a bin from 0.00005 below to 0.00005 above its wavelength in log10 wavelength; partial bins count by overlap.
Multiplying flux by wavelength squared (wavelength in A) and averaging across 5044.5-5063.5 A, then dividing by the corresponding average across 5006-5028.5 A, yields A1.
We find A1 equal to 1.23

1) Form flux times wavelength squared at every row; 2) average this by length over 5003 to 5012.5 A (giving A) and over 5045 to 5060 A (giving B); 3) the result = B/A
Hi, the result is 1.21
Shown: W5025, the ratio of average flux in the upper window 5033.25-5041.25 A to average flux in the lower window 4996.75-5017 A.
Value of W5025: 1.09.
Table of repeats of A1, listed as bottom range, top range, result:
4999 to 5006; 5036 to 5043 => 1.07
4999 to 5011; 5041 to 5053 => 1.24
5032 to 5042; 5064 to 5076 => 1.15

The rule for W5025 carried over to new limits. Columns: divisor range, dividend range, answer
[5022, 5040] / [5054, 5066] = 1.06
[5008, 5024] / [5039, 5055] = 1.19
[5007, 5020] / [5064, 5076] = 1.26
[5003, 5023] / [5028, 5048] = 1.19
